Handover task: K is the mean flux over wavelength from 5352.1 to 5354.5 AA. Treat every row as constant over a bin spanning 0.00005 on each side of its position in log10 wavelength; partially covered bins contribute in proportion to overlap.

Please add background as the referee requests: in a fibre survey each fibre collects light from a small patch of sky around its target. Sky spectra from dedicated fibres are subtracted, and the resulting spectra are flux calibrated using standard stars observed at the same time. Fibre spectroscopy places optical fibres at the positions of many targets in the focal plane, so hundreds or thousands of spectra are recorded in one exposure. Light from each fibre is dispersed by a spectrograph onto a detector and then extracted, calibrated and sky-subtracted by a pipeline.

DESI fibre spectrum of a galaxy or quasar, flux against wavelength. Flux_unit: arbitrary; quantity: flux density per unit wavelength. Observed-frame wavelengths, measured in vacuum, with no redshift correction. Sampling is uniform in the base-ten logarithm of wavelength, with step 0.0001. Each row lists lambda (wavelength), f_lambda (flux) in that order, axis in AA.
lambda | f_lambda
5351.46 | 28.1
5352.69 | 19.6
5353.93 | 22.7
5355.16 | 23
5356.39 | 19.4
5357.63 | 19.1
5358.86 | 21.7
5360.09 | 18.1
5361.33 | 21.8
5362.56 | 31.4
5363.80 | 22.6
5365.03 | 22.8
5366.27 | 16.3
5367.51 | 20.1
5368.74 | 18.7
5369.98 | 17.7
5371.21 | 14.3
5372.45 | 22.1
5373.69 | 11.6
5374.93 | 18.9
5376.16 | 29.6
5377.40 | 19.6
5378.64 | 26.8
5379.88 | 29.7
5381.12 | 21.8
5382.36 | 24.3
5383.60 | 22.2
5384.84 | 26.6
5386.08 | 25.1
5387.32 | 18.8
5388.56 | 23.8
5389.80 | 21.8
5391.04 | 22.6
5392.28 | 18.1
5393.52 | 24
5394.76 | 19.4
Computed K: 21.1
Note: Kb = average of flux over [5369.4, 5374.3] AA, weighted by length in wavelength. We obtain 16.4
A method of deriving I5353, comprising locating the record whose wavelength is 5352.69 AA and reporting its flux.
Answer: 19.6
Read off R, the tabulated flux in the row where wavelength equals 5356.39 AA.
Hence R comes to 19.4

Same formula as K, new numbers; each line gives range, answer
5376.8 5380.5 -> 25.4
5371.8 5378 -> 20.3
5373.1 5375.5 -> 15.2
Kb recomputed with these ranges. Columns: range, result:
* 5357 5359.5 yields 20.4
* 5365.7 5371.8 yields 17.5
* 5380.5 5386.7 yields 24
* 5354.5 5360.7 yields 20.3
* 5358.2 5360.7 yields 20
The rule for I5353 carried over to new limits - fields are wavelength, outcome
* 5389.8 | 21.8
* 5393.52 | 24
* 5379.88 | 29.7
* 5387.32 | 18.8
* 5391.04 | 22.6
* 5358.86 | 21.7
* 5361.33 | 21.8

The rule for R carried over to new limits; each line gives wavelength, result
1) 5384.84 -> 26.6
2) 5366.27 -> 16.3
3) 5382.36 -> 24.3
